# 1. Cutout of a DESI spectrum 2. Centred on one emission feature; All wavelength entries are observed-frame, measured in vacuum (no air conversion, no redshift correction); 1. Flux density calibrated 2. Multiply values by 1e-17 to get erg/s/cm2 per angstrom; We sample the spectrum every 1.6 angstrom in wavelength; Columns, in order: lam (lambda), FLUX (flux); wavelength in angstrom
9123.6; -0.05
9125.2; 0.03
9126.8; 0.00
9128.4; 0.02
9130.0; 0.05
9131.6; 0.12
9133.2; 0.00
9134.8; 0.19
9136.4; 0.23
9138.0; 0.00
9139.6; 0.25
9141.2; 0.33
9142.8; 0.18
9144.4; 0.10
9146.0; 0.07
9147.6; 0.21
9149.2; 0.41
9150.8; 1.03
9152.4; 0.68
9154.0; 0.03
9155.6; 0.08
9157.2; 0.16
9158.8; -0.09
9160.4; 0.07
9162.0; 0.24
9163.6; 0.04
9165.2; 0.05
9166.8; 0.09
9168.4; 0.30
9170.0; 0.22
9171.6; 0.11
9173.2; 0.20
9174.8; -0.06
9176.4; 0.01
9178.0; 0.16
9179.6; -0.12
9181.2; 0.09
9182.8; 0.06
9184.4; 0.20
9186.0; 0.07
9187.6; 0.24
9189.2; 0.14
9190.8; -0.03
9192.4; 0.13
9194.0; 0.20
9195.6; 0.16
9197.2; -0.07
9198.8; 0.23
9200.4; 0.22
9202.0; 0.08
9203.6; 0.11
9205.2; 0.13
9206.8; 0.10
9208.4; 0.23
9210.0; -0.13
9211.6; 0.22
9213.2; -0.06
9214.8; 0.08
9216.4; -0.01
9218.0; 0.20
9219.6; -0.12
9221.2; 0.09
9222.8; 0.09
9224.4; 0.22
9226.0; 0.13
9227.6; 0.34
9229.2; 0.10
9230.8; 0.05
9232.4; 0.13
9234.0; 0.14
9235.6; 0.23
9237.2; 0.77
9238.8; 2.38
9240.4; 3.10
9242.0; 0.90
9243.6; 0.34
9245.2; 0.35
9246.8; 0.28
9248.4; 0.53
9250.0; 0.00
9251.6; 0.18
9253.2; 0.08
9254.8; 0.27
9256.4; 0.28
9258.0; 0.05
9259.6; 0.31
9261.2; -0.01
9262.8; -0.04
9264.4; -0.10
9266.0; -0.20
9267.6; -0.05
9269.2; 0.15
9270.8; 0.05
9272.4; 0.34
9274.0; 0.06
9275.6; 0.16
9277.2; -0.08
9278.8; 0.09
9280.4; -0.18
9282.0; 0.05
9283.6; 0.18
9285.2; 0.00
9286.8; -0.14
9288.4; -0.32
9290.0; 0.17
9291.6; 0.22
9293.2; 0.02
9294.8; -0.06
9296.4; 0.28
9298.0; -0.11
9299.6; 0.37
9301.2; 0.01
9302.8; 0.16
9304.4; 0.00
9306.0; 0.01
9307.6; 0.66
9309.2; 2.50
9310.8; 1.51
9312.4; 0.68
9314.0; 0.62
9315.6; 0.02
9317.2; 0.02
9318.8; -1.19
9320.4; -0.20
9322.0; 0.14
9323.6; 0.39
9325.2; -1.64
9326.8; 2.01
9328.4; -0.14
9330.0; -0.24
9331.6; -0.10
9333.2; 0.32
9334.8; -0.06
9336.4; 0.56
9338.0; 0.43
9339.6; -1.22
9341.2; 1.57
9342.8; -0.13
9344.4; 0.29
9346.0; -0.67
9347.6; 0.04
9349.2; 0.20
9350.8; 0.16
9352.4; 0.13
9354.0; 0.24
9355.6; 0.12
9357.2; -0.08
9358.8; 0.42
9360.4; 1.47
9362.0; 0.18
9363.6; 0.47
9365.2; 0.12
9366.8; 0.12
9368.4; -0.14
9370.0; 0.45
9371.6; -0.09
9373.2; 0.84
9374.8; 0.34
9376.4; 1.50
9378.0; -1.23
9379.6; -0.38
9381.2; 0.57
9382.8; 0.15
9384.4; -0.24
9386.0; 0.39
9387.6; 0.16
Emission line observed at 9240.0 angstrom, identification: [O III] 5007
